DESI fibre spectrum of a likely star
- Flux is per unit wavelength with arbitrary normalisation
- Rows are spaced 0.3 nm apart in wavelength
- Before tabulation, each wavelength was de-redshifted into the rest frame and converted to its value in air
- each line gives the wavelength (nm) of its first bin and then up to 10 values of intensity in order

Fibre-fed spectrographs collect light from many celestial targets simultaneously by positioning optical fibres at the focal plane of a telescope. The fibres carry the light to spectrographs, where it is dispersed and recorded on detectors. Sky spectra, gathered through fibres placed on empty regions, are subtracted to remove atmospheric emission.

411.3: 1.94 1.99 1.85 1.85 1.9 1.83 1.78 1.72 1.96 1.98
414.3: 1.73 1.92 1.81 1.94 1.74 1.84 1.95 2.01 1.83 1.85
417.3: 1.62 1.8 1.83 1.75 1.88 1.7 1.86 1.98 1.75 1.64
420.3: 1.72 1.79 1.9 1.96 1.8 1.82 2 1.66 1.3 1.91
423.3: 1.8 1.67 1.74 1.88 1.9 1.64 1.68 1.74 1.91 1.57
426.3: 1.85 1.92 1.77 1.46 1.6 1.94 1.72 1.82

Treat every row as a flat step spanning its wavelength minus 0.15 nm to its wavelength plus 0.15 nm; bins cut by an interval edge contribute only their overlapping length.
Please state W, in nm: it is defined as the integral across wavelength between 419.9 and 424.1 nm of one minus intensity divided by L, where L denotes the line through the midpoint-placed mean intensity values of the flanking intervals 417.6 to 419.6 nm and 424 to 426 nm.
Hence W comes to 0.07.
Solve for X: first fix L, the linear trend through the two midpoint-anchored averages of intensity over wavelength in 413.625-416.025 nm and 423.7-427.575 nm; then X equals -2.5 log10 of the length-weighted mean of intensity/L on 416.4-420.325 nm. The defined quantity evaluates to 0.02 mag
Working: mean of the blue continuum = 1.86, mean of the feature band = 1.8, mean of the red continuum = 1.74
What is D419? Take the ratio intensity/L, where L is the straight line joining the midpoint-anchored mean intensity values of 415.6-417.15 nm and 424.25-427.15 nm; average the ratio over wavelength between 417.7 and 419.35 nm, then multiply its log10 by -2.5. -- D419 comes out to 0.03 mag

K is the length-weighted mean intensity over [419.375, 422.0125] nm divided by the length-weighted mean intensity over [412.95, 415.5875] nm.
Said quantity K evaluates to 1.0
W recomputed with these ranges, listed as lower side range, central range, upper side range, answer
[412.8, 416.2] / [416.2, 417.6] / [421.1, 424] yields 0.00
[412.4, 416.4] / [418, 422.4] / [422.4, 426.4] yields -0.08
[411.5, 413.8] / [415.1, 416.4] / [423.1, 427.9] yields -0.04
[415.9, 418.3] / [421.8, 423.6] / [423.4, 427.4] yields 0.04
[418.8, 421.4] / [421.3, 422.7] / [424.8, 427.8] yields 0.02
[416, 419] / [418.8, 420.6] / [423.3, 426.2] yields 0.02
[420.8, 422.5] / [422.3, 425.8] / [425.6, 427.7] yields 0.12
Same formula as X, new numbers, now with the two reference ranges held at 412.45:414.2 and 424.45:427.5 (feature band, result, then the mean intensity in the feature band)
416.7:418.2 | 0.02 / 1.78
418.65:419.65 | -0.02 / 1.84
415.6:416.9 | -0.04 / 1.9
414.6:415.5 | -0.01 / 1.86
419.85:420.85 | 0.03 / 1.74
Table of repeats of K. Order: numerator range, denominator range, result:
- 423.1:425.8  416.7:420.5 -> 0.99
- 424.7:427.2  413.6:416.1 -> 0.93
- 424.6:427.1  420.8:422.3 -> 0.93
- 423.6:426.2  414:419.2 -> 0.96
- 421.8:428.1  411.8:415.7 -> 0.95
